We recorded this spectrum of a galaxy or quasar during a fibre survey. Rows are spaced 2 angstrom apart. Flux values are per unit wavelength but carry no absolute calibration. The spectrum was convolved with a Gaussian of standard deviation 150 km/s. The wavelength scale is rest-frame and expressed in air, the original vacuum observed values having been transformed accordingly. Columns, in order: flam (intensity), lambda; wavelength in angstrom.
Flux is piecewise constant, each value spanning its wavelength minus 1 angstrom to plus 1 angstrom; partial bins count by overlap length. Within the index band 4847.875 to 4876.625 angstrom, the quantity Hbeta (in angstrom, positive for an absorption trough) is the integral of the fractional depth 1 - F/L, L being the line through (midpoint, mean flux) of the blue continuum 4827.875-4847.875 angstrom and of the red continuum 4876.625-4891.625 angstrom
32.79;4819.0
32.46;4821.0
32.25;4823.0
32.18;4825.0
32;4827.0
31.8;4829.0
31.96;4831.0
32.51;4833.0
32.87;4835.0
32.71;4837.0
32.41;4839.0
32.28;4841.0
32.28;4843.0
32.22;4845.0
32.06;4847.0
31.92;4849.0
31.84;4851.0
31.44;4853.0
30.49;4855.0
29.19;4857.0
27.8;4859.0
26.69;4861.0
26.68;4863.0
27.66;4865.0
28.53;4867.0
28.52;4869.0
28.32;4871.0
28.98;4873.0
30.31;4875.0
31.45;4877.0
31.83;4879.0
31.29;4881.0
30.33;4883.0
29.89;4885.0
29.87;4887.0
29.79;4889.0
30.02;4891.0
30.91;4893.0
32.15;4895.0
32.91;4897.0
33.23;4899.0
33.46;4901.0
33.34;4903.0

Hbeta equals 2.0 angstrom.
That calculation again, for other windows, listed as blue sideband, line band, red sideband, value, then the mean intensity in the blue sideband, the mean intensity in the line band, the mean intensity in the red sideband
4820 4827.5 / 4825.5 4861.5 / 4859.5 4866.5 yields -2.1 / 32.2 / 31.4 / 27.2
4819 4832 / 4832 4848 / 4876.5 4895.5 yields -0.3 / 32.2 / 32.4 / 30.7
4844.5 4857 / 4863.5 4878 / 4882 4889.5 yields 0.7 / 31.4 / 29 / 30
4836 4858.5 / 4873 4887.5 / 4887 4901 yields 0.4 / 31.6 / 30.6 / 31.5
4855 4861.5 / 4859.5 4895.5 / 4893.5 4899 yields 1.1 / 28.4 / 29.6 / 32.5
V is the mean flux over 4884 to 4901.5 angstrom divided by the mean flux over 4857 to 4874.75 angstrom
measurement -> 1.11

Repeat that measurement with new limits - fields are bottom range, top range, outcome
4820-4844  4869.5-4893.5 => 0.93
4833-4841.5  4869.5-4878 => 0.91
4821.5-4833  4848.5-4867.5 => 0.91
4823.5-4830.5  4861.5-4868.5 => 0.86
